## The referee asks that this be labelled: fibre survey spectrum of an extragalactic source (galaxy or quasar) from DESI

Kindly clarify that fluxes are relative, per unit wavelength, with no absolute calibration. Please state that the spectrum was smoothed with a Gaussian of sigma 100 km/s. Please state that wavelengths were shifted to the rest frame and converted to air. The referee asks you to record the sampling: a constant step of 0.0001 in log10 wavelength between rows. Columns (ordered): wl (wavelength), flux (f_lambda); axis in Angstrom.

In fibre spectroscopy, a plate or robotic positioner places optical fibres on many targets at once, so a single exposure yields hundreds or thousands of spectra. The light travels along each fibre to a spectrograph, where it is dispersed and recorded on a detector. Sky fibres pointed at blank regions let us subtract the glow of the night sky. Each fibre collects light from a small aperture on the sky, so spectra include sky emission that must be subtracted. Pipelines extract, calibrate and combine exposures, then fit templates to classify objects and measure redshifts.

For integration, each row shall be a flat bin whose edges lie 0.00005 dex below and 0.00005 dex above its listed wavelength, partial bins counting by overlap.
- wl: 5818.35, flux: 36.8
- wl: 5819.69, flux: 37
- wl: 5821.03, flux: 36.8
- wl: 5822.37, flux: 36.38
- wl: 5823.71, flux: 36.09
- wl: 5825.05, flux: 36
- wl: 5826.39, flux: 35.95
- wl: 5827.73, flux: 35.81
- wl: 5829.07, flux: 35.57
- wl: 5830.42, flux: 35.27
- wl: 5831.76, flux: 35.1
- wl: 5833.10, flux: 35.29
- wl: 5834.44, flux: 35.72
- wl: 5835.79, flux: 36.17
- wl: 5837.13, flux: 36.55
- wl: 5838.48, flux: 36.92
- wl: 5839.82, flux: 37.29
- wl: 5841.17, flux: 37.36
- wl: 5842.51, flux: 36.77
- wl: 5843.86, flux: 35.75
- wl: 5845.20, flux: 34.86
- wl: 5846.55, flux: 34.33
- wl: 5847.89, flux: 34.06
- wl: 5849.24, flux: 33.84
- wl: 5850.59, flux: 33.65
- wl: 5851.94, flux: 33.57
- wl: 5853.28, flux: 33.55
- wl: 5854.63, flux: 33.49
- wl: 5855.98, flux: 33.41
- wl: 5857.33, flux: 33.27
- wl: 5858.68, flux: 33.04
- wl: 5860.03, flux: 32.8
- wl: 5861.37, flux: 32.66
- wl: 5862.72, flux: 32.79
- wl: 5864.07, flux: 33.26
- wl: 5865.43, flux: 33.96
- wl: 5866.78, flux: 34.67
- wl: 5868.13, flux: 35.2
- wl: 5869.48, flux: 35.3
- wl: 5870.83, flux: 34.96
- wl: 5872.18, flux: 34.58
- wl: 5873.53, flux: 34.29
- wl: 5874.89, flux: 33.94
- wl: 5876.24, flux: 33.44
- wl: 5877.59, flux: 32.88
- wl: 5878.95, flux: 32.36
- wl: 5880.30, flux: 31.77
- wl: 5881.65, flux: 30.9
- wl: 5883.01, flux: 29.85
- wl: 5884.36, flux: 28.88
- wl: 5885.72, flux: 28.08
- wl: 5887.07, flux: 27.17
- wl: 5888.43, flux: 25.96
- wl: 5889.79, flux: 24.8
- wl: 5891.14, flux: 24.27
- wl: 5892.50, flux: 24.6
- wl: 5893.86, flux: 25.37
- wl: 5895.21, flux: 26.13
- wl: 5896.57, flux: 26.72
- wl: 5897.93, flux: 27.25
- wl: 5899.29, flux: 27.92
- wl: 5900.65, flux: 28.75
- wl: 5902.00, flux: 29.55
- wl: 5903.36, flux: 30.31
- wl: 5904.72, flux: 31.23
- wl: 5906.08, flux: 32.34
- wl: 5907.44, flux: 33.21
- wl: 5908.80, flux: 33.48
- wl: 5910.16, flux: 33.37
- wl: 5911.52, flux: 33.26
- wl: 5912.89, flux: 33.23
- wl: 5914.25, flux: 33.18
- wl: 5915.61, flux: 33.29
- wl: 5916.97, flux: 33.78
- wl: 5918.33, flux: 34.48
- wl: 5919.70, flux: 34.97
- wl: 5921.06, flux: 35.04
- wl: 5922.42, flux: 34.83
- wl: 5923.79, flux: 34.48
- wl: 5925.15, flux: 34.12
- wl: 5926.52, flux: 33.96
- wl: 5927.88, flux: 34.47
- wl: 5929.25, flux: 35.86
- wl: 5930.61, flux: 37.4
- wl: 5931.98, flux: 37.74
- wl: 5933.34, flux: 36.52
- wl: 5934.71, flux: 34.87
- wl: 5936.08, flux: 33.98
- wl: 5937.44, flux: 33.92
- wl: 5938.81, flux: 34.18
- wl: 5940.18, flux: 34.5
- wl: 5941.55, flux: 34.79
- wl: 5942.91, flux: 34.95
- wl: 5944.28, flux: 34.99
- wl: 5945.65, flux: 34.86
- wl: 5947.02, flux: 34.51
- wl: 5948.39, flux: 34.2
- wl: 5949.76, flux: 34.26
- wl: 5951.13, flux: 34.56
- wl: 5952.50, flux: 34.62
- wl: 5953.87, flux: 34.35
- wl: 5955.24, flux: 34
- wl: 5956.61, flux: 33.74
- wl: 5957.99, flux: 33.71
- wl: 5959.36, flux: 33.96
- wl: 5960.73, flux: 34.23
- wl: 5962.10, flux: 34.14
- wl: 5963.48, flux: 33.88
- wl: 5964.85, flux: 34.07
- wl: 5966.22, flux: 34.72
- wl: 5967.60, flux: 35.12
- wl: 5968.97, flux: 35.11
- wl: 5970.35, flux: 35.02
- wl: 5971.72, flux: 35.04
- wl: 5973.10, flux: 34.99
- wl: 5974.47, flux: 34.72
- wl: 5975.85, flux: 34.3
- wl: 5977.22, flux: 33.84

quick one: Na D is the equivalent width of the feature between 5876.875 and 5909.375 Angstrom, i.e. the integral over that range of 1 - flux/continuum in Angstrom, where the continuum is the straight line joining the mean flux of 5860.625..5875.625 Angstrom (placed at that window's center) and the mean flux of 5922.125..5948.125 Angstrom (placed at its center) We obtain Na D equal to 5.2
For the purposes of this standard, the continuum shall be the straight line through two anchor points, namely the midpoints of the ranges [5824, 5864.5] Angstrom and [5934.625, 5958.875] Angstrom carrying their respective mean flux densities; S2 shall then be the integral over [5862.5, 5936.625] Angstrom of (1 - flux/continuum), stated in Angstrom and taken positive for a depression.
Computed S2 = 5.4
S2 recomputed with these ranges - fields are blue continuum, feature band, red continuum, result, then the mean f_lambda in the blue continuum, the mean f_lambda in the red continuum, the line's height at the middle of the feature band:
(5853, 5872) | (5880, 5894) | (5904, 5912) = 2.47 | 33.8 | 32.8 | 33.2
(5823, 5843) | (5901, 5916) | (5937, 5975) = 1.20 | 36.1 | 34.5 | 35.1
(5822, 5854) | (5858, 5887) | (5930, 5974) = 2.09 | 35.5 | 34.7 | 35.3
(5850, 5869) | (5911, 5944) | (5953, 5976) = -0.54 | 33.5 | 34.4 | 34.1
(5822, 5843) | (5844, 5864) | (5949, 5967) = 1.25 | 36.1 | 34.2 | 35.8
